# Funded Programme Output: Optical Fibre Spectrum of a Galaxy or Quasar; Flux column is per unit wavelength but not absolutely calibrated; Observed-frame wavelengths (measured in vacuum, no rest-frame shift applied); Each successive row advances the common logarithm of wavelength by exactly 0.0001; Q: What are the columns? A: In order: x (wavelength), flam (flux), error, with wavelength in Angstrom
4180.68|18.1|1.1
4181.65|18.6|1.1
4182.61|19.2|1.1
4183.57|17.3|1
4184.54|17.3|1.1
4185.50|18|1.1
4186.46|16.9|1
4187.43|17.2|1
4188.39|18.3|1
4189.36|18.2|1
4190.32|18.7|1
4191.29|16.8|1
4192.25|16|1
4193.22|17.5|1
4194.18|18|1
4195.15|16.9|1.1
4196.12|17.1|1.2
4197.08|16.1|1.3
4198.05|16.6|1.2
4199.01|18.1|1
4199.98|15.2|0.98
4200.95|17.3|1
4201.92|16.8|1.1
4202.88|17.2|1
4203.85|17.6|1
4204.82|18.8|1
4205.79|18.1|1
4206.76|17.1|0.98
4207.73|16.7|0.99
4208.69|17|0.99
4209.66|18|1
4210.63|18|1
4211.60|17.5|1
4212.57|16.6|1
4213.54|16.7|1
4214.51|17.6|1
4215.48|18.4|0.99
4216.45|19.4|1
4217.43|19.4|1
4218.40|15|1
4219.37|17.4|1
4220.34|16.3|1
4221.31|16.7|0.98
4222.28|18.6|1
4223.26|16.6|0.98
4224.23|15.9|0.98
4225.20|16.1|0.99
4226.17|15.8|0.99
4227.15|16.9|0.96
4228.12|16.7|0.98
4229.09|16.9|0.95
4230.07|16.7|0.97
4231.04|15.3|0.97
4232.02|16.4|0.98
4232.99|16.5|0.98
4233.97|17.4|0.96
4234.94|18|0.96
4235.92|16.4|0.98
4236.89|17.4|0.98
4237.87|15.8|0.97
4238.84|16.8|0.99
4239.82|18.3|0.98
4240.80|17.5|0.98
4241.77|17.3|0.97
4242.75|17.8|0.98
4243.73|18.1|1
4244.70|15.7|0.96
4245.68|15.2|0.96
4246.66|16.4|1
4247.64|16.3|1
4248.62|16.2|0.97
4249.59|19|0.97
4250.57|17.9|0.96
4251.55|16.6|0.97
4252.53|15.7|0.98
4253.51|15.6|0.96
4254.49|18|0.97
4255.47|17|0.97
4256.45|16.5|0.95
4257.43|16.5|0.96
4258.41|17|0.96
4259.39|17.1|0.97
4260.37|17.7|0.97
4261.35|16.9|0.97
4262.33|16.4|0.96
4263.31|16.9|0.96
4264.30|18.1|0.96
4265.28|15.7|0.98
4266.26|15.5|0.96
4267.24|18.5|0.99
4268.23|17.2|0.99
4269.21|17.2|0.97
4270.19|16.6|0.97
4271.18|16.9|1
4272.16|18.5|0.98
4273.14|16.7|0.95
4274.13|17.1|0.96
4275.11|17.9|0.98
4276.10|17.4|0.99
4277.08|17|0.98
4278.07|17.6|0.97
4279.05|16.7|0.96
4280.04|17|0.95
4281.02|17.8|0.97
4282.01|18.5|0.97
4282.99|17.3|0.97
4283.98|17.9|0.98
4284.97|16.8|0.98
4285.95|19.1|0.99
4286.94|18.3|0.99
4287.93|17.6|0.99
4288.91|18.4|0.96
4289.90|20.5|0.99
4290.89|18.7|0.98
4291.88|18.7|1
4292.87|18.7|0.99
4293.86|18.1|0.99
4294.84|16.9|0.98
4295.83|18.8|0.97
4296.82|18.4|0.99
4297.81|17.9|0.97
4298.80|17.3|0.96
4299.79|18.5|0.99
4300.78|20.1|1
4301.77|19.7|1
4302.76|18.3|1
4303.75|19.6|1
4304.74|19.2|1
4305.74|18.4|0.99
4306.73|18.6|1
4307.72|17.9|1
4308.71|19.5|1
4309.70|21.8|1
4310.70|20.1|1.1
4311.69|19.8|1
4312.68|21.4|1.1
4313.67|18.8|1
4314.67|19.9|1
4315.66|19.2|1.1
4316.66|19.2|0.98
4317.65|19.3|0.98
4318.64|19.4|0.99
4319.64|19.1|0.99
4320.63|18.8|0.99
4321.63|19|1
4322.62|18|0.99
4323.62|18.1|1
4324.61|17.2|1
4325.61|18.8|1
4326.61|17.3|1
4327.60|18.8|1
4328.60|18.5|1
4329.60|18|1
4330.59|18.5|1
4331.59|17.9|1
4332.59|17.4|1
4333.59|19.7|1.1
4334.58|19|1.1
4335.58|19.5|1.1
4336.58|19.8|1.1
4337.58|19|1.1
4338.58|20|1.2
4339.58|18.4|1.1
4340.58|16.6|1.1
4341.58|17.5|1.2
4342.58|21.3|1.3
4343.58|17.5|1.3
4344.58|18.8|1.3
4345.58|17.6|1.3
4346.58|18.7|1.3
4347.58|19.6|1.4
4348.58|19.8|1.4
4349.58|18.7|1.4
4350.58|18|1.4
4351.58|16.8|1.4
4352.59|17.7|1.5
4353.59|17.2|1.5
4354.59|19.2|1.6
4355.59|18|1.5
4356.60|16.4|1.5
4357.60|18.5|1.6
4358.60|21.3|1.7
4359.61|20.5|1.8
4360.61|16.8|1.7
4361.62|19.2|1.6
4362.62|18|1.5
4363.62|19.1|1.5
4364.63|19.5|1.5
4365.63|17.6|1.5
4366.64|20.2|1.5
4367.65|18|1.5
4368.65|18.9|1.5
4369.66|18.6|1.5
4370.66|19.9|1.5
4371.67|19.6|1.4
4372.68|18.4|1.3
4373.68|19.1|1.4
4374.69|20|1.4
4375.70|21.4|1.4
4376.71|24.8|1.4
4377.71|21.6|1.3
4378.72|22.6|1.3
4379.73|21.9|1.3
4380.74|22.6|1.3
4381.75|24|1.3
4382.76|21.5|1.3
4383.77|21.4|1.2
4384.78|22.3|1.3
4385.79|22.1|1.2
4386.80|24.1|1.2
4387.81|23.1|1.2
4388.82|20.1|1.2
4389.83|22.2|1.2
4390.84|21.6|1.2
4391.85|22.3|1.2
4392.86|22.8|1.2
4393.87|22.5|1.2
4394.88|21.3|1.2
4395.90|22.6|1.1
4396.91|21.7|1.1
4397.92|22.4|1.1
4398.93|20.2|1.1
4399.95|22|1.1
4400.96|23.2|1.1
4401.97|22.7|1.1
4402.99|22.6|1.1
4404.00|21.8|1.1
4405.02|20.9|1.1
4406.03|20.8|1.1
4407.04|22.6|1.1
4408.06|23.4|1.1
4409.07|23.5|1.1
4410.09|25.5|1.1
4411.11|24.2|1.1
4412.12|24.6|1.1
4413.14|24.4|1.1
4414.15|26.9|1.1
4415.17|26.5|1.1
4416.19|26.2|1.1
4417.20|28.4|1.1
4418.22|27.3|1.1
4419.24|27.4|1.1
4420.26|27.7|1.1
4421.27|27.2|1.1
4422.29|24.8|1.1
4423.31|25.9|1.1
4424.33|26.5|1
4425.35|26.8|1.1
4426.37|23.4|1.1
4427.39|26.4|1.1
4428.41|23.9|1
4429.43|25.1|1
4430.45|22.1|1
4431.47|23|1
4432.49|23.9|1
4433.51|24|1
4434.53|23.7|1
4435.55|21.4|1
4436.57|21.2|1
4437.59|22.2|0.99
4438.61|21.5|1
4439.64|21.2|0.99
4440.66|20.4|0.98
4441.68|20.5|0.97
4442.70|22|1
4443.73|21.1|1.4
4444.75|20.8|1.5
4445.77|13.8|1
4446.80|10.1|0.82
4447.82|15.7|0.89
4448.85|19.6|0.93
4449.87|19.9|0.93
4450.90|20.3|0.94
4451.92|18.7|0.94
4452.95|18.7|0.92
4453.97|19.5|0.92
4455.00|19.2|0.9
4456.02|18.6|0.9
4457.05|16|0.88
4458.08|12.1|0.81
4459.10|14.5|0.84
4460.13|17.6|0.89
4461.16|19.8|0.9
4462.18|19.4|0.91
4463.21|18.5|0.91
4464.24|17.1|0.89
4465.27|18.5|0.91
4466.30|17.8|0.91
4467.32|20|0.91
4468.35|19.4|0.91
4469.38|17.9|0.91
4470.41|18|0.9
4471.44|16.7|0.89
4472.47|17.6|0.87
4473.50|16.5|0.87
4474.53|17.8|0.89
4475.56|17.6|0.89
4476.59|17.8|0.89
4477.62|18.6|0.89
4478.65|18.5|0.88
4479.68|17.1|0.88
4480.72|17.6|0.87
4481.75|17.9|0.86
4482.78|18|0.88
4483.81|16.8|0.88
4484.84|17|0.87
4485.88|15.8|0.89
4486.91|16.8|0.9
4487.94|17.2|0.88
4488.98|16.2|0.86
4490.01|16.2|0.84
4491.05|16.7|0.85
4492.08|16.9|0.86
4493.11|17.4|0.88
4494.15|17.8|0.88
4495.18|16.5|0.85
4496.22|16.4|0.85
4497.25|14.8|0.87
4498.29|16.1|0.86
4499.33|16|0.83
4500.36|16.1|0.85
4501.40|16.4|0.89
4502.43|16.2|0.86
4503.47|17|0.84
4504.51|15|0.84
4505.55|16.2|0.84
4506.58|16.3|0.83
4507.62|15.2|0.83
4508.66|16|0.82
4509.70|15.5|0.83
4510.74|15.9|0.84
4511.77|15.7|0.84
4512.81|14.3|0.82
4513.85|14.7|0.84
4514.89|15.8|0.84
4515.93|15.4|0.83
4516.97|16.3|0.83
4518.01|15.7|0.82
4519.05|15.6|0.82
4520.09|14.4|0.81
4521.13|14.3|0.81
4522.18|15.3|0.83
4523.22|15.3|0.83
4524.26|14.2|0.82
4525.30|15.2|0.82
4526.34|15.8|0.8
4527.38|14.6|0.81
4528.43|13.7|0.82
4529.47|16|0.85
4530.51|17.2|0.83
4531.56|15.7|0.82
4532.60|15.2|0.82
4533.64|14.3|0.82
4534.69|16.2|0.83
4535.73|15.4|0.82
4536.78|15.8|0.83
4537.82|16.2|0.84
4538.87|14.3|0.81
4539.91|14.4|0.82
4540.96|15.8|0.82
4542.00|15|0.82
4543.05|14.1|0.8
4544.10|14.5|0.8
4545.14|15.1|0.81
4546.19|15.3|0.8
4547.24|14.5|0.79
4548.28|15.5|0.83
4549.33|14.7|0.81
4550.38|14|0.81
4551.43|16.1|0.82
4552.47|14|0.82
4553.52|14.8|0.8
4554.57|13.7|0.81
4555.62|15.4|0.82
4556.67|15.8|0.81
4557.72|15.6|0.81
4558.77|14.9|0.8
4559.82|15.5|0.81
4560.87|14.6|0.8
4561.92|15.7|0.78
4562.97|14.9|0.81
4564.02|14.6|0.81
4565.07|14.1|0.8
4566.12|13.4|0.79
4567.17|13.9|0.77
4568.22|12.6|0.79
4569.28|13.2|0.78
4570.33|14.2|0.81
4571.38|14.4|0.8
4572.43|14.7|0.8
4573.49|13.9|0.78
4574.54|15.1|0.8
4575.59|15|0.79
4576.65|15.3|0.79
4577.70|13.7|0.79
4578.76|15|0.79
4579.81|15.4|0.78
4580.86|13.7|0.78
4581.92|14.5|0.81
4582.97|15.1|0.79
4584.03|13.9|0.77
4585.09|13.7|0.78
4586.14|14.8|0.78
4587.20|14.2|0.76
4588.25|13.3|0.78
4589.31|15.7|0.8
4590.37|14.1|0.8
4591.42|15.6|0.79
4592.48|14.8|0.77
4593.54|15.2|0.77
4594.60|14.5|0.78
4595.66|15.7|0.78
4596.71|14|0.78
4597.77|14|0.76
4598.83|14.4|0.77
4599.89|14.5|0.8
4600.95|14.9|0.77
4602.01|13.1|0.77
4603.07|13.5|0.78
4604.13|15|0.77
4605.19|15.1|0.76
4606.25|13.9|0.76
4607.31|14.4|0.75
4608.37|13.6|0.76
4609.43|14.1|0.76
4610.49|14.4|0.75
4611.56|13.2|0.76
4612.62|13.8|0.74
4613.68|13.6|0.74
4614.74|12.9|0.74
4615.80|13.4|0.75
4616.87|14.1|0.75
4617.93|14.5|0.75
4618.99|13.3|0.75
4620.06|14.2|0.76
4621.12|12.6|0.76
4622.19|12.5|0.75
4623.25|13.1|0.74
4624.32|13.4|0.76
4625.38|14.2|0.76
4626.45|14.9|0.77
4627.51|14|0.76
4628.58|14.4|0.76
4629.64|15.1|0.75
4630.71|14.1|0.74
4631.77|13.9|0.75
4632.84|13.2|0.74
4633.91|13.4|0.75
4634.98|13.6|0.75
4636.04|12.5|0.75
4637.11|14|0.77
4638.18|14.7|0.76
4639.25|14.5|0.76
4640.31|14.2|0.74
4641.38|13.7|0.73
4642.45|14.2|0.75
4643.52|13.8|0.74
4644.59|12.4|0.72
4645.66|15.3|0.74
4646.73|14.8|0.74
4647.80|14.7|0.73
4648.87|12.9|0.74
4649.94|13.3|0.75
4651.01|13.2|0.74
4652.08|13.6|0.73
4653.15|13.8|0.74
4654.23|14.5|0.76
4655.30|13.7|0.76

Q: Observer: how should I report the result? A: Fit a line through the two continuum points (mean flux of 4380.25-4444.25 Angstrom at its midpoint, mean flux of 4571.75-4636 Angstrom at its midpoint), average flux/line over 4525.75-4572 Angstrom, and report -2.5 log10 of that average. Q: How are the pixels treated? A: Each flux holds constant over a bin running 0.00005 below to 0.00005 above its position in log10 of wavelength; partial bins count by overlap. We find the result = 0.13 mag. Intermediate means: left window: 23.4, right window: 14.2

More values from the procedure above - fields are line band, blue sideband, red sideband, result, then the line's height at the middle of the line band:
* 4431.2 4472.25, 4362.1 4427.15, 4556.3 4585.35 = 0.05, 20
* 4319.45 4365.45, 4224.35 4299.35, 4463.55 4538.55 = -0.10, 16.9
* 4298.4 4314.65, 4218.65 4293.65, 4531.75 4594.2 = -0.16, 16.8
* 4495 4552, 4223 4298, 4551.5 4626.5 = -0.04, 14.9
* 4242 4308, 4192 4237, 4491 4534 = -0.05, 16.8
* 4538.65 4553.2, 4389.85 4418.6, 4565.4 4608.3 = 0.11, 16.4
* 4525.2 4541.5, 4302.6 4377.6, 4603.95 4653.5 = 0.01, 15.5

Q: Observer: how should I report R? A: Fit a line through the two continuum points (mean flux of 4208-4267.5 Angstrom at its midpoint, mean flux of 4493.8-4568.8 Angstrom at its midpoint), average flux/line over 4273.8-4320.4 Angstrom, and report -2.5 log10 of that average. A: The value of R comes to -0.12 mag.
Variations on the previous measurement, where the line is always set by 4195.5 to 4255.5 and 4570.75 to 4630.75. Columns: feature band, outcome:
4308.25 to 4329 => -0.172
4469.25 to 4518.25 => -0.106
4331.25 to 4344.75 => -0.159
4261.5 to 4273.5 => -0.020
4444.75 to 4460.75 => -0.118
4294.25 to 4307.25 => -0.132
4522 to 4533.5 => -0.035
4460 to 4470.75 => -0.216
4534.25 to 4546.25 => -0.035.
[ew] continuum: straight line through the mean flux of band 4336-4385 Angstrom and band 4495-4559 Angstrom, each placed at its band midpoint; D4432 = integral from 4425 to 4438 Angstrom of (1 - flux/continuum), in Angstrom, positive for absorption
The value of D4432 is -4.3 Angstrom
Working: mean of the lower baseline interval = 19.5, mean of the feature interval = 23.6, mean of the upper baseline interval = 15.3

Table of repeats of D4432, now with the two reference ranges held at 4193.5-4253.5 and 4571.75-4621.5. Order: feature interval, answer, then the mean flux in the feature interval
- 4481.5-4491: -1.1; 16.8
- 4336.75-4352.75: -2.4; 18.5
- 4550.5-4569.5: -0.1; 14.6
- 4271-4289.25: -1.1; 17.6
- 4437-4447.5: -2.6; 19.3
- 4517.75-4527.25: -0.1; 15.1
